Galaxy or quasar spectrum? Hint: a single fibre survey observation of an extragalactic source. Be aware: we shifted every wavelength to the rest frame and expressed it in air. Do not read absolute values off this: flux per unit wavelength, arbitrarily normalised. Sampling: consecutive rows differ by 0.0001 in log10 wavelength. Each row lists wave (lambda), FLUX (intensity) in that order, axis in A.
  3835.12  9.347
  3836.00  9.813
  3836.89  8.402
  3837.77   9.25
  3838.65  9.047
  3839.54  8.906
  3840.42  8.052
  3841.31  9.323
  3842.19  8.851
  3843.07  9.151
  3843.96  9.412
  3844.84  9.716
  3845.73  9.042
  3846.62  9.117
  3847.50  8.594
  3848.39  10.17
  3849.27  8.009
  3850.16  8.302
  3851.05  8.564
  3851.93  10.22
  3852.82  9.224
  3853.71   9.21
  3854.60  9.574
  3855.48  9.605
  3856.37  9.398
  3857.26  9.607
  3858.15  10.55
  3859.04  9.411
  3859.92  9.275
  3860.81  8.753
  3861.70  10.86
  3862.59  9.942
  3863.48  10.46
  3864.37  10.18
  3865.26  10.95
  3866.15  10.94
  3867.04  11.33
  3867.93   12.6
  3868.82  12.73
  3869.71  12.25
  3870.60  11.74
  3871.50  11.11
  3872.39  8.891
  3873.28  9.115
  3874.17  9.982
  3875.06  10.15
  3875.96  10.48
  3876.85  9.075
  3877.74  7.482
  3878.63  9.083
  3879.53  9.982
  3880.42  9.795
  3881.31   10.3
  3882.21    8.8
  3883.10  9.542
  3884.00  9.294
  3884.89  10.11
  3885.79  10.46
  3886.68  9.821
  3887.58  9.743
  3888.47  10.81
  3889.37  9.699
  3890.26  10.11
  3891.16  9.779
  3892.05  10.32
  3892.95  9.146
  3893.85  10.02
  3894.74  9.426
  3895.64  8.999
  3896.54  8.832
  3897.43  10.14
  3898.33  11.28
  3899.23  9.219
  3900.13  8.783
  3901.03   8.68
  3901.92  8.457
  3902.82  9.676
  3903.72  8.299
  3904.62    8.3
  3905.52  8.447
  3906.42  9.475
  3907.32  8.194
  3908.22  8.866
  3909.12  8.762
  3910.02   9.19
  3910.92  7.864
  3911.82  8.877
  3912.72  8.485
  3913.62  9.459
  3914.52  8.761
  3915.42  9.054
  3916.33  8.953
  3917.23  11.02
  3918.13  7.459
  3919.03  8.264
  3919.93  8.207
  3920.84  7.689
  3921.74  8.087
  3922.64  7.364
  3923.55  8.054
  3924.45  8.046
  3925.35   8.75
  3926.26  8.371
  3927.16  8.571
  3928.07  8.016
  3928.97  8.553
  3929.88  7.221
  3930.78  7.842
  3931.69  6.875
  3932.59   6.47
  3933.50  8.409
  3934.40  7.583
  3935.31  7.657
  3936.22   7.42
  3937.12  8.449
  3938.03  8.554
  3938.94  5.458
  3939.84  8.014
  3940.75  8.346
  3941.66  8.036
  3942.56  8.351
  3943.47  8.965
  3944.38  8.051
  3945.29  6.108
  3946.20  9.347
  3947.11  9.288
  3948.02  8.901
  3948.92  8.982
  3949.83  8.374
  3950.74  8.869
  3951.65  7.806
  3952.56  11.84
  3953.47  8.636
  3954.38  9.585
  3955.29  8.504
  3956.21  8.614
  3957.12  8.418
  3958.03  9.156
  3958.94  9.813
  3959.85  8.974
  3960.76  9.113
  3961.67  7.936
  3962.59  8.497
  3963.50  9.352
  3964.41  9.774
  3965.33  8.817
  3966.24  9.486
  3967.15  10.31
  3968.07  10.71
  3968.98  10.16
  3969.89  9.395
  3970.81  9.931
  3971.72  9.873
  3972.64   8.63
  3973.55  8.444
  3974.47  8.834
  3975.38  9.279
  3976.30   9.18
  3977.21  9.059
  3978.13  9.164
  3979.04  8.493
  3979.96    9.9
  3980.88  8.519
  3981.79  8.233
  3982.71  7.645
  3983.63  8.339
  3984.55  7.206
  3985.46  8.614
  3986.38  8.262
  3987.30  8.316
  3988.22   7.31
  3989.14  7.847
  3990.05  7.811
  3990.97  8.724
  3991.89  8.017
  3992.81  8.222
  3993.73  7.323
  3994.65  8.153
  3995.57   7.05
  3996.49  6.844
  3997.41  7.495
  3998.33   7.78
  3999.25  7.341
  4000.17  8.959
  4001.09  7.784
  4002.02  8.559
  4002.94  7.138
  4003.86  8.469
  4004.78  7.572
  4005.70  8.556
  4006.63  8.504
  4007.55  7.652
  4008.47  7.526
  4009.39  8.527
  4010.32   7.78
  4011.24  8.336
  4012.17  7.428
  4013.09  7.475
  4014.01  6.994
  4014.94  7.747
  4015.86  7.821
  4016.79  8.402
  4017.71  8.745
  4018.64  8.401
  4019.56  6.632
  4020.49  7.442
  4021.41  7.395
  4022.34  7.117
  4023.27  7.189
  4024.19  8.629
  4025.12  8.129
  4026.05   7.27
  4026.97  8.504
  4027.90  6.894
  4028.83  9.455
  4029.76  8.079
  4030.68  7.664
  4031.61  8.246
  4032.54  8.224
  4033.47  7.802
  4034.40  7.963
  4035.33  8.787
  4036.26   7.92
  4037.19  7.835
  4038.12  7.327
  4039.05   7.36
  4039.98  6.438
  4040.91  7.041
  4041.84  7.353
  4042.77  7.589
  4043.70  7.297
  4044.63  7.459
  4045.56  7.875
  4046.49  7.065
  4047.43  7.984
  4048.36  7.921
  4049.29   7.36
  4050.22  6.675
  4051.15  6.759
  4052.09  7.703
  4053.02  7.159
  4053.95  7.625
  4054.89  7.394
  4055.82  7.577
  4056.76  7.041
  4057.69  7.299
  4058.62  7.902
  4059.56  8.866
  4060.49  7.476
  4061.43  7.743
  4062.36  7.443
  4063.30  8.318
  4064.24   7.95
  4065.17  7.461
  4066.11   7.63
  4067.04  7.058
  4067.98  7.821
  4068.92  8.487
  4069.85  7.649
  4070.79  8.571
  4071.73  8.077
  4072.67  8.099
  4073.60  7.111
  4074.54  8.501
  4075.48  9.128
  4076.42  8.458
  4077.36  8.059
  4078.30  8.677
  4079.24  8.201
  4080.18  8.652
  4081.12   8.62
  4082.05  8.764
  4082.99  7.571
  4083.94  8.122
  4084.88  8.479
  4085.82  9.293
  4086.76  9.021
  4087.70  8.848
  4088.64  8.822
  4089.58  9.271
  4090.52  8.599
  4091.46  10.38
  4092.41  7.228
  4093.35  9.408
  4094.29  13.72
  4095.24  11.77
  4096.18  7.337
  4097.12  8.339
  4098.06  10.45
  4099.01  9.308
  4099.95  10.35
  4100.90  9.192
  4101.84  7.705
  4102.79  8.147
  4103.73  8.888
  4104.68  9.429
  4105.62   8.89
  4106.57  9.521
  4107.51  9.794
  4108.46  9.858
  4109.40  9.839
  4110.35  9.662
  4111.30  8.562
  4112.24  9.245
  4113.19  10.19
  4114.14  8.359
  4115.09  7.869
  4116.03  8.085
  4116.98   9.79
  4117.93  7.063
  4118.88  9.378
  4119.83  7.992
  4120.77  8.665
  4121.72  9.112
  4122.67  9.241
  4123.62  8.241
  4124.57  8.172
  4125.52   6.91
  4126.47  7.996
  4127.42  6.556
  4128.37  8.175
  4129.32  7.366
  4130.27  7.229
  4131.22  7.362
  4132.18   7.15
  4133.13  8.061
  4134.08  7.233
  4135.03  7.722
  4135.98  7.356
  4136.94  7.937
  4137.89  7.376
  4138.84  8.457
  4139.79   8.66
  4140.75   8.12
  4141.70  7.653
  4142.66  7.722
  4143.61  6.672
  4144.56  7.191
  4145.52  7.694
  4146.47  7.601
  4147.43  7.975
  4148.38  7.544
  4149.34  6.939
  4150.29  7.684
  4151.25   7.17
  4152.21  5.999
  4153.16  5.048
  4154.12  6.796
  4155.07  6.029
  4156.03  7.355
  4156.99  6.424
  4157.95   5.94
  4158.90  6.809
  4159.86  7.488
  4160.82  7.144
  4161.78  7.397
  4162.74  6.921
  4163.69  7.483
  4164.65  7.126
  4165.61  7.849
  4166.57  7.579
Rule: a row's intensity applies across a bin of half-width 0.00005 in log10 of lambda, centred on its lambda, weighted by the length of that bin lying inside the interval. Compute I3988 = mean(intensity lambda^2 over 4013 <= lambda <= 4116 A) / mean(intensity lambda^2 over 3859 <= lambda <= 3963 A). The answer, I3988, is 1.0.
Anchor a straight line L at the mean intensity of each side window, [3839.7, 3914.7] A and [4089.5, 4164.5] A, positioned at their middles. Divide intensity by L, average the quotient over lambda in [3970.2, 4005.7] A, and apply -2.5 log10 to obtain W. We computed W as 0.08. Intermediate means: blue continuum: 9.58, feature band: 8.28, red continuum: 8.15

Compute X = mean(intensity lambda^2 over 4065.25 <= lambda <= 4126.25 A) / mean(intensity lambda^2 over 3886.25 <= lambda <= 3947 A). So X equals 1.11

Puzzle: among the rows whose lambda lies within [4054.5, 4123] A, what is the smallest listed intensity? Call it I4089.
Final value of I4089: 7.041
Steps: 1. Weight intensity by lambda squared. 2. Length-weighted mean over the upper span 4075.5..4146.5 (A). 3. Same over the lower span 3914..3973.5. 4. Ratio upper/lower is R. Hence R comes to 1.1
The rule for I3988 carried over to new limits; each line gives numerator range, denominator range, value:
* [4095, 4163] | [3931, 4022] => 1.04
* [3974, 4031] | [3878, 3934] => 0.94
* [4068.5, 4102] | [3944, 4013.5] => 1.09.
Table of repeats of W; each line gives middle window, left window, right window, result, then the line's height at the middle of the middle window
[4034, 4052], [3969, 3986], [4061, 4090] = 0.13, 8.45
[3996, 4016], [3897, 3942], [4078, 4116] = 0.12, 8.74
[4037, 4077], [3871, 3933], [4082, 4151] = 0.13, 8.64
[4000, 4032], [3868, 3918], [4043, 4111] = 0.12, 8.8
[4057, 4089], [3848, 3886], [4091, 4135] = 0.10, 8.94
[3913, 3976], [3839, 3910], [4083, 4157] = 0.08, 9.26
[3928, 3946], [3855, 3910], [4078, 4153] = 0.22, 9.47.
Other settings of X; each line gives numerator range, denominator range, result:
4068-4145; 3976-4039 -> 1.12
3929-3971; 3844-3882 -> 0.91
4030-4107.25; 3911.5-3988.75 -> 1.02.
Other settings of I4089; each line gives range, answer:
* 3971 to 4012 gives 6.844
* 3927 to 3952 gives 5.458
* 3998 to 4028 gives 6.632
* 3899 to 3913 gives 7.864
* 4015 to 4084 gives 6.438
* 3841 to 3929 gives 7.364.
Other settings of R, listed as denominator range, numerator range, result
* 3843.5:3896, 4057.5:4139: 0.97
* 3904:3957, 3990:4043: 0.97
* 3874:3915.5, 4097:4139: 1.02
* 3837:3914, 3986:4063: 0.87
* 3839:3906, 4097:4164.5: 0.94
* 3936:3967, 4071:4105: 1.10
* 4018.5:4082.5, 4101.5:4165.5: 1.05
